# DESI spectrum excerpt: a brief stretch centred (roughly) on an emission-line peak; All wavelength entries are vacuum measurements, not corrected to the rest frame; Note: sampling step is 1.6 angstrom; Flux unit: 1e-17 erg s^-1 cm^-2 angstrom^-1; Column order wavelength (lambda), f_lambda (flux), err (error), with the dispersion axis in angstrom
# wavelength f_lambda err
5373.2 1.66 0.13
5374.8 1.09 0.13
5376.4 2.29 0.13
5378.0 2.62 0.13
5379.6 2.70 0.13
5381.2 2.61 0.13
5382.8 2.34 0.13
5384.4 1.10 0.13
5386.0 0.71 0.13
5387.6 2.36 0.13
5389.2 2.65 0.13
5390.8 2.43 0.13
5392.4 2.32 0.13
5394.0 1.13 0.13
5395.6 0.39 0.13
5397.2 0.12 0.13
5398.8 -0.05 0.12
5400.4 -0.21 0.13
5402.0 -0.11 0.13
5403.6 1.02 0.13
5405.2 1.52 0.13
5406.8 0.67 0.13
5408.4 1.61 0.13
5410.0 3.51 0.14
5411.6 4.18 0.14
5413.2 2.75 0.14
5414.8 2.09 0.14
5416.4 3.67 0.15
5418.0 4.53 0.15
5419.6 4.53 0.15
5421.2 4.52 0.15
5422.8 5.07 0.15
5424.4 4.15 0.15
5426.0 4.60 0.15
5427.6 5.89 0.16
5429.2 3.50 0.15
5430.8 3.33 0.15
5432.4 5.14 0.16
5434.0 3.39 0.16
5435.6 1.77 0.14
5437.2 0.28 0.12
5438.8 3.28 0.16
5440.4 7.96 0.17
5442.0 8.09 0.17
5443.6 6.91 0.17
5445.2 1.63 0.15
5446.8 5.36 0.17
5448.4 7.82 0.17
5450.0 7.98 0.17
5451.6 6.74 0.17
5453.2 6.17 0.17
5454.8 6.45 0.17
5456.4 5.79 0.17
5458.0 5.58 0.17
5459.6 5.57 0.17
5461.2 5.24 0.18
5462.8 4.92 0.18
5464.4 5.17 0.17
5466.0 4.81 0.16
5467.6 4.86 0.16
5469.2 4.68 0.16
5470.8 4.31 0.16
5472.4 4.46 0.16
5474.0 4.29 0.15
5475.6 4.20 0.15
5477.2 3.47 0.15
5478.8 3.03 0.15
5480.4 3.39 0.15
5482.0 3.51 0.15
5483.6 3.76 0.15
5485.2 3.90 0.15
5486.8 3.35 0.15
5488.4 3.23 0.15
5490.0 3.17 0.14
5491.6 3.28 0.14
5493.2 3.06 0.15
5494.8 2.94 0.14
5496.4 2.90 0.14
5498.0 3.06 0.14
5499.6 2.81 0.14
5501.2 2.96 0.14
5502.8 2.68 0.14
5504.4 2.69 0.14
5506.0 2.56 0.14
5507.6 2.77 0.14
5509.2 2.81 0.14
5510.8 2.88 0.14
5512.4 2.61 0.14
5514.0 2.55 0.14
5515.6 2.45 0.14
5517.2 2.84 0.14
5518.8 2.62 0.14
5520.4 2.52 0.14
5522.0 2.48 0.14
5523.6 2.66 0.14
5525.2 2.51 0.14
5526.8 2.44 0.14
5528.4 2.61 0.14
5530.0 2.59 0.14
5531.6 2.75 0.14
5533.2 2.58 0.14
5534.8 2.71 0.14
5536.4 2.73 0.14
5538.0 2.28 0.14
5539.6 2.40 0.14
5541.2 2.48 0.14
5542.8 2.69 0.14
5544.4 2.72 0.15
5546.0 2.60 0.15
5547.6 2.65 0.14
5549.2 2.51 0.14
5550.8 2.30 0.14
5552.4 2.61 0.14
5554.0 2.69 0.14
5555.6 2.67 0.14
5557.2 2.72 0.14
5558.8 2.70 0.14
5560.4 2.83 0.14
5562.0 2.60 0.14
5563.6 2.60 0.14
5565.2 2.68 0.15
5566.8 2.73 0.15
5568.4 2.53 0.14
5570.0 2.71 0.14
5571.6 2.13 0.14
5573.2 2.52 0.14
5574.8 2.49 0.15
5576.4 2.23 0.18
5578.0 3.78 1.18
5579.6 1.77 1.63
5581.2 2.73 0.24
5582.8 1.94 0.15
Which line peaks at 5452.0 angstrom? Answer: Lyman alpha 1216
